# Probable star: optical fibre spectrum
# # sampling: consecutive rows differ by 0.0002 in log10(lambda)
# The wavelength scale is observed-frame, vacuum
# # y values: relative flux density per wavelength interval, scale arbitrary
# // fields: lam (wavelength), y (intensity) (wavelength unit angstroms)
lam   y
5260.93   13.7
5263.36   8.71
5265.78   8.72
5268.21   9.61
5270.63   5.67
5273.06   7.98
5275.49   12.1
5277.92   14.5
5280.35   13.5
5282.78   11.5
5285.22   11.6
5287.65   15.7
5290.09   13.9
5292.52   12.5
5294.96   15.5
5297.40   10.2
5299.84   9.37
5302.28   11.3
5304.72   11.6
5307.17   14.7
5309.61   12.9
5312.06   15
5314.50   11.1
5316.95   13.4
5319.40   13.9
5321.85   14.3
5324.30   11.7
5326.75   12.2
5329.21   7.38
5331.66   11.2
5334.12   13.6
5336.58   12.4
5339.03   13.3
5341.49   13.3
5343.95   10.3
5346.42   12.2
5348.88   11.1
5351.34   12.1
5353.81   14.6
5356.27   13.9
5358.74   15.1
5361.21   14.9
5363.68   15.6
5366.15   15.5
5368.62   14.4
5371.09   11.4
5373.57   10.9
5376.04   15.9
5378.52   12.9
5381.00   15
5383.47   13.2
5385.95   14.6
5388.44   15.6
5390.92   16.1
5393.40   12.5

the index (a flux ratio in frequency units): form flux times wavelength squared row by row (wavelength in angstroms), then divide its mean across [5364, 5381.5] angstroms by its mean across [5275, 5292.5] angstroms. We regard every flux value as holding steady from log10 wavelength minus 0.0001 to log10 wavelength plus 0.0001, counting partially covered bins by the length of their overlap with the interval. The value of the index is 1.1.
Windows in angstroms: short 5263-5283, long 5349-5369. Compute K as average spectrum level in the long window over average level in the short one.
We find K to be 1.4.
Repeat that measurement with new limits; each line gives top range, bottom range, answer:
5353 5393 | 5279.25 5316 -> 1.13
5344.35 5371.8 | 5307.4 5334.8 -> 1.09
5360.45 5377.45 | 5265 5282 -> 1.35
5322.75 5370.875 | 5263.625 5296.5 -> 1.10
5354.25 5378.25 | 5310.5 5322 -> 1.05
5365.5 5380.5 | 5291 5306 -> 1.14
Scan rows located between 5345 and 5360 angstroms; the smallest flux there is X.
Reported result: 11.1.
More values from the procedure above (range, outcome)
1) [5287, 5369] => 7.38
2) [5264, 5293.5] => 5.67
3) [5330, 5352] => 10.3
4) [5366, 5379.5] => 10.9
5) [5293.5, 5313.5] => 9.37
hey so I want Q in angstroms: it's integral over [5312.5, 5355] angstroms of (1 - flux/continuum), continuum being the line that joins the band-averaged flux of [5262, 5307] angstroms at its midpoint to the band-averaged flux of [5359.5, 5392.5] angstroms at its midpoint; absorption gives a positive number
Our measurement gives 2.19 angstroms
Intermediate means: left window 11.4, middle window 12.3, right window 14.3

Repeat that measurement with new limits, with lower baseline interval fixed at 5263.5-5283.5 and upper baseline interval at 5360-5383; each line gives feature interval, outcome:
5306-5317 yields -1.5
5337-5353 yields 1.1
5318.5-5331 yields 0.4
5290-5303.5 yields -1.0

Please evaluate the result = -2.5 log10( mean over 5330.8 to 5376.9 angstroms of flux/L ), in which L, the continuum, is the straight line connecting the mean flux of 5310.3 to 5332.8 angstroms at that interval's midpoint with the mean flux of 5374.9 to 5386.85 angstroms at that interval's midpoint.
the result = 0.011 mag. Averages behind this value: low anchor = 12.3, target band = 13.2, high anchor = 14.3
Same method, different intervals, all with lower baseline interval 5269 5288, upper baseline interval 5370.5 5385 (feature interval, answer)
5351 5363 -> -0.11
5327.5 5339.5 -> 0.09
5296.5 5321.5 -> -0.04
